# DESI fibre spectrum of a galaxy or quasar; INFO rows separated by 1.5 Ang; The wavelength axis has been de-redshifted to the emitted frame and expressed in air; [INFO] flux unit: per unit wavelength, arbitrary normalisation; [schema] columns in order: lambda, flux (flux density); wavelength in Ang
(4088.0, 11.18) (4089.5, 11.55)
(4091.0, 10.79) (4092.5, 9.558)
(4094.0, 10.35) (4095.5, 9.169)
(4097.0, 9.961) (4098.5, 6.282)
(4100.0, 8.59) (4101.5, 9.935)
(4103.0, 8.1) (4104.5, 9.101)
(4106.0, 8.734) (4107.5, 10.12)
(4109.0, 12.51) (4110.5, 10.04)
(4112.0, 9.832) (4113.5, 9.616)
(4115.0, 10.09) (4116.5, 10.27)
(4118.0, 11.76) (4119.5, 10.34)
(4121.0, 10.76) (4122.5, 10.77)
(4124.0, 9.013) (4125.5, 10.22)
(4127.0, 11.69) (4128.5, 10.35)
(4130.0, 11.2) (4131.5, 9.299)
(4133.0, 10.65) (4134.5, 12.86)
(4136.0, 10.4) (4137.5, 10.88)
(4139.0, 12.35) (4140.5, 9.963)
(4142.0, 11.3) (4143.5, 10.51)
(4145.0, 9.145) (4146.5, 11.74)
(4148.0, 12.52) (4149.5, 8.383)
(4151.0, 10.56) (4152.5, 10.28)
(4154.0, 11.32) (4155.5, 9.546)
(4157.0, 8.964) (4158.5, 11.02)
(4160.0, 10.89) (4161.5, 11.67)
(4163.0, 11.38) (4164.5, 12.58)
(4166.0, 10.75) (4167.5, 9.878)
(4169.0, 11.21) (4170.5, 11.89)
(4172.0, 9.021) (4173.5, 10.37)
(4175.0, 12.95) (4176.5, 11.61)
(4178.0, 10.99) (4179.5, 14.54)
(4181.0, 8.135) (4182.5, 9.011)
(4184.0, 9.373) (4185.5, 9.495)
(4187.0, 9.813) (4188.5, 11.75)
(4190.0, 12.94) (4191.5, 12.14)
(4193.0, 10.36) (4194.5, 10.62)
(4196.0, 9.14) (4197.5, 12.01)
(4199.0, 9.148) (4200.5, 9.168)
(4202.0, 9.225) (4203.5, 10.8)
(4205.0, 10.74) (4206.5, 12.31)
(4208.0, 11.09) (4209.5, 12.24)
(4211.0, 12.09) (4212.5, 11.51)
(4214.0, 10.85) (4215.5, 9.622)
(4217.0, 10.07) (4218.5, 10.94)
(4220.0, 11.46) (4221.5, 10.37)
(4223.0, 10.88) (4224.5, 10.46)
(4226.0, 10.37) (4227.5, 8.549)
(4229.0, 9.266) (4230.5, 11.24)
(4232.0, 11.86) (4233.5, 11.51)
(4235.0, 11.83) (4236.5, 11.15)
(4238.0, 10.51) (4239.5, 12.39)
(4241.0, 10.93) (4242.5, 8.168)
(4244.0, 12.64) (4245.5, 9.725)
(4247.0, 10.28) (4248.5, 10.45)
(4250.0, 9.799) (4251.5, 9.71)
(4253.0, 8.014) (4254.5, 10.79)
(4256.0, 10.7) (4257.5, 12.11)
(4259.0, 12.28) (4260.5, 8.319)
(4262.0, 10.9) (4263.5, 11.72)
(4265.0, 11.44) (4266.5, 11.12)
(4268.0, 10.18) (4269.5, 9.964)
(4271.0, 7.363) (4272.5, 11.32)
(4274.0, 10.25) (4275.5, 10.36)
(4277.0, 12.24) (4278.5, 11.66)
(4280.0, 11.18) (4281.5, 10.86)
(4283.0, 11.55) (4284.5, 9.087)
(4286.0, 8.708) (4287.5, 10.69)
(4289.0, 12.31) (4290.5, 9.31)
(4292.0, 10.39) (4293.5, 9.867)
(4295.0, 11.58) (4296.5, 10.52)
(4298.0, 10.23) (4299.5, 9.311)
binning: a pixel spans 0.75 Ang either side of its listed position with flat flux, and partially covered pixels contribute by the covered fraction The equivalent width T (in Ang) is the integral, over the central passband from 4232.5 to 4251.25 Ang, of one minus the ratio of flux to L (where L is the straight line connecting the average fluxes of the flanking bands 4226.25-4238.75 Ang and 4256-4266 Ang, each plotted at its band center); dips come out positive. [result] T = 0.13 Ang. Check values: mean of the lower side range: 10.7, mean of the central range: 10.8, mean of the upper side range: 11.1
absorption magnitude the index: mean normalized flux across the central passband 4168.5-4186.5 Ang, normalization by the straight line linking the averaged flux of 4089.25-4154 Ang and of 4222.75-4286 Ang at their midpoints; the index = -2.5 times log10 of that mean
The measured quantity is -0.03 mag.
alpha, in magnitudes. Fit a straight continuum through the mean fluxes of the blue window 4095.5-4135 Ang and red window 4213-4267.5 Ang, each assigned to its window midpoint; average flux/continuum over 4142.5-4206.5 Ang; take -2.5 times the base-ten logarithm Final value -0.04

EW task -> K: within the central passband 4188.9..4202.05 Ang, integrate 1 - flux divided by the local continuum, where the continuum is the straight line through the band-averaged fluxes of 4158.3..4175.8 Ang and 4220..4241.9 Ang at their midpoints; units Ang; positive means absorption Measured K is 0.4 Ang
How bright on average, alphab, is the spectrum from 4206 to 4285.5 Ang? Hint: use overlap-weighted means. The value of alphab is 10.7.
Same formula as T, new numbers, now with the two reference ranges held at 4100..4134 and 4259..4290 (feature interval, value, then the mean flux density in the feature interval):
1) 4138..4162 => -0.8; 10.6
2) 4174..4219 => -1.9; 10.8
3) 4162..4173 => -0.7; 11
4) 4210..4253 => -0.6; 10.6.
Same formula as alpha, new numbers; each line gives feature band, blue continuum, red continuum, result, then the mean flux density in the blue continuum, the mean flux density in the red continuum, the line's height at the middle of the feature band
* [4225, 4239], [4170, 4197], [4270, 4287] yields -0.01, 10.8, 10.4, 10.6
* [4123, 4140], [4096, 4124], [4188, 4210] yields -0.08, 9.8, 10.9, 10.1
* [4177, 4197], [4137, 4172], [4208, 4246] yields 0.01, 10.8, 10.8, 10.8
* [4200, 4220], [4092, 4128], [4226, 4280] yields -0.05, 9.87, 10.6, 10.4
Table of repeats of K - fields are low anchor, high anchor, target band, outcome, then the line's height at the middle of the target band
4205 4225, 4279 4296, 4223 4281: 0.97 Ang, 10.8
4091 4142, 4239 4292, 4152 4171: -1.10 Ang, 10.3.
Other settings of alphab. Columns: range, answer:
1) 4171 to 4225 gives 10.8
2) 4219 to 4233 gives 10.5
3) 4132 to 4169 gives 10.8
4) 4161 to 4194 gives 11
